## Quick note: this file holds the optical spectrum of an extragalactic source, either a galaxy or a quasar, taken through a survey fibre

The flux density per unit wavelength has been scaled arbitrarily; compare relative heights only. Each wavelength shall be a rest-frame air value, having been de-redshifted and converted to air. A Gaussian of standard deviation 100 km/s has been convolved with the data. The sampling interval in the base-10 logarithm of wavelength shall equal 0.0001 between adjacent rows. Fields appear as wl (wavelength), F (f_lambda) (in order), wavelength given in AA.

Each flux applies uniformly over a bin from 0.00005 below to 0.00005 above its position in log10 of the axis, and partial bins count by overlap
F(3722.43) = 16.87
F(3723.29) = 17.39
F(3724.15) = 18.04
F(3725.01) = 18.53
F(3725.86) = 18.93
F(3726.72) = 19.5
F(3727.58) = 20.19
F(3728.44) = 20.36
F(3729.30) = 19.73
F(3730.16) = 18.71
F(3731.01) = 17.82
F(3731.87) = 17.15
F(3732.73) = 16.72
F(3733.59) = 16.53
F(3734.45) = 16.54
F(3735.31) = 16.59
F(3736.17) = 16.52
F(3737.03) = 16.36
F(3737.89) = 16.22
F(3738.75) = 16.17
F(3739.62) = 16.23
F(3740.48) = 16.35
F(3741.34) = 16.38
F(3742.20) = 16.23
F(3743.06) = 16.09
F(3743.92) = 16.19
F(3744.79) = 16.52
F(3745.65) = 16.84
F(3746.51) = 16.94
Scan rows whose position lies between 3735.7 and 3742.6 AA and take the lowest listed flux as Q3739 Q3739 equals 16.17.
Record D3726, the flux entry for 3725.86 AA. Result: 18.93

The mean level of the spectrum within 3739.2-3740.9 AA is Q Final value 16.3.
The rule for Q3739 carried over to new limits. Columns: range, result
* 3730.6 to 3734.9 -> 16.53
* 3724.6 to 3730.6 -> 18.53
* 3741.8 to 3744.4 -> 16.09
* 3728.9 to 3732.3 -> 17.15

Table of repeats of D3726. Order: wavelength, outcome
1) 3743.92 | 16.19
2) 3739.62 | 16.23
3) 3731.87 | 17.15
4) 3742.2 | 16.23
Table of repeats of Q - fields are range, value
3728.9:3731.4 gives 18.8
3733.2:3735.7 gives 16.6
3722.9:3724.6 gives 17.7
